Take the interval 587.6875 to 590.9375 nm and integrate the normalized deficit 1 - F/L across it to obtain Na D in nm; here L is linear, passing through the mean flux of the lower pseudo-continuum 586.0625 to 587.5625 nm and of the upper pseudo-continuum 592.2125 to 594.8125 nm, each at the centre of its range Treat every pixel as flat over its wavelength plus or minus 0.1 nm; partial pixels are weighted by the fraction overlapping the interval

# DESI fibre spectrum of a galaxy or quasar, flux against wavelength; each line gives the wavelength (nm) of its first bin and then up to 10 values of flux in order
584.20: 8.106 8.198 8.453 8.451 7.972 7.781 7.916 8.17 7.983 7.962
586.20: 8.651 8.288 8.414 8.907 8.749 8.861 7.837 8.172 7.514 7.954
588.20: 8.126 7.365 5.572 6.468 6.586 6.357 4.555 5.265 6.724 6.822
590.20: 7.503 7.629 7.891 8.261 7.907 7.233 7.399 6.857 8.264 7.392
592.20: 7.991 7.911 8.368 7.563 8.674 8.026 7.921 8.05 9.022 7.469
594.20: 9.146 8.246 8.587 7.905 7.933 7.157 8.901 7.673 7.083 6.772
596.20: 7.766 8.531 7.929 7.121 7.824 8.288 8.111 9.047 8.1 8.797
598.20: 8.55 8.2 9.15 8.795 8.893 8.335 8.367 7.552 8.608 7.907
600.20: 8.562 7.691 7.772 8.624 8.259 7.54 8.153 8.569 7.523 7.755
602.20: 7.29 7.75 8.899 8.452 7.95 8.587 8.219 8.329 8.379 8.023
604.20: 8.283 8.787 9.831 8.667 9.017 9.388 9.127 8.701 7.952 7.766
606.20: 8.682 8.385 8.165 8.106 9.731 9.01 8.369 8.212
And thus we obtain 0.57 nm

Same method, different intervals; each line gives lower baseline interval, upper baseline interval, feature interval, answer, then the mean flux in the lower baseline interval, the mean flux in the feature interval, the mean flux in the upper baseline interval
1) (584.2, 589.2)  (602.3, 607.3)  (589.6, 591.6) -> 0.18 nm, 7.9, 7.34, 8.57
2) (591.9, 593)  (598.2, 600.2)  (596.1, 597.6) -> 0.04 nm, 7.92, 8.01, 8.44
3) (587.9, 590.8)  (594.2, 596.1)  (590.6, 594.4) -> -0.30 nm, 6.82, 7.97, 7.88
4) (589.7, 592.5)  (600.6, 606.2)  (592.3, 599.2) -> -0.27 nm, 7.56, 8.16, 8.36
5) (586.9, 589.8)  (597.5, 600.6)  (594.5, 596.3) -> 0.05 nm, 7.09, 7.75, 8.42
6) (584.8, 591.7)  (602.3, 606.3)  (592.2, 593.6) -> -0.04 nm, 7.53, 8.07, 8.54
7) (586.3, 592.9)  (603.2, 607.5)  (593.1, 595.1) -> -0.11 nm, 7.48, 8.23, 8.61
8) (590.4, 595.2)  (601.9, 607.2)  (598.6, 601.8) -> 0.02 nm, 7.98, 8.25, 8.48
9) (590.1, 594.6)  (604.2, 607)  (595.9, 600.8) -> 0.05 nm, 7.96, 8.2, 8.68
